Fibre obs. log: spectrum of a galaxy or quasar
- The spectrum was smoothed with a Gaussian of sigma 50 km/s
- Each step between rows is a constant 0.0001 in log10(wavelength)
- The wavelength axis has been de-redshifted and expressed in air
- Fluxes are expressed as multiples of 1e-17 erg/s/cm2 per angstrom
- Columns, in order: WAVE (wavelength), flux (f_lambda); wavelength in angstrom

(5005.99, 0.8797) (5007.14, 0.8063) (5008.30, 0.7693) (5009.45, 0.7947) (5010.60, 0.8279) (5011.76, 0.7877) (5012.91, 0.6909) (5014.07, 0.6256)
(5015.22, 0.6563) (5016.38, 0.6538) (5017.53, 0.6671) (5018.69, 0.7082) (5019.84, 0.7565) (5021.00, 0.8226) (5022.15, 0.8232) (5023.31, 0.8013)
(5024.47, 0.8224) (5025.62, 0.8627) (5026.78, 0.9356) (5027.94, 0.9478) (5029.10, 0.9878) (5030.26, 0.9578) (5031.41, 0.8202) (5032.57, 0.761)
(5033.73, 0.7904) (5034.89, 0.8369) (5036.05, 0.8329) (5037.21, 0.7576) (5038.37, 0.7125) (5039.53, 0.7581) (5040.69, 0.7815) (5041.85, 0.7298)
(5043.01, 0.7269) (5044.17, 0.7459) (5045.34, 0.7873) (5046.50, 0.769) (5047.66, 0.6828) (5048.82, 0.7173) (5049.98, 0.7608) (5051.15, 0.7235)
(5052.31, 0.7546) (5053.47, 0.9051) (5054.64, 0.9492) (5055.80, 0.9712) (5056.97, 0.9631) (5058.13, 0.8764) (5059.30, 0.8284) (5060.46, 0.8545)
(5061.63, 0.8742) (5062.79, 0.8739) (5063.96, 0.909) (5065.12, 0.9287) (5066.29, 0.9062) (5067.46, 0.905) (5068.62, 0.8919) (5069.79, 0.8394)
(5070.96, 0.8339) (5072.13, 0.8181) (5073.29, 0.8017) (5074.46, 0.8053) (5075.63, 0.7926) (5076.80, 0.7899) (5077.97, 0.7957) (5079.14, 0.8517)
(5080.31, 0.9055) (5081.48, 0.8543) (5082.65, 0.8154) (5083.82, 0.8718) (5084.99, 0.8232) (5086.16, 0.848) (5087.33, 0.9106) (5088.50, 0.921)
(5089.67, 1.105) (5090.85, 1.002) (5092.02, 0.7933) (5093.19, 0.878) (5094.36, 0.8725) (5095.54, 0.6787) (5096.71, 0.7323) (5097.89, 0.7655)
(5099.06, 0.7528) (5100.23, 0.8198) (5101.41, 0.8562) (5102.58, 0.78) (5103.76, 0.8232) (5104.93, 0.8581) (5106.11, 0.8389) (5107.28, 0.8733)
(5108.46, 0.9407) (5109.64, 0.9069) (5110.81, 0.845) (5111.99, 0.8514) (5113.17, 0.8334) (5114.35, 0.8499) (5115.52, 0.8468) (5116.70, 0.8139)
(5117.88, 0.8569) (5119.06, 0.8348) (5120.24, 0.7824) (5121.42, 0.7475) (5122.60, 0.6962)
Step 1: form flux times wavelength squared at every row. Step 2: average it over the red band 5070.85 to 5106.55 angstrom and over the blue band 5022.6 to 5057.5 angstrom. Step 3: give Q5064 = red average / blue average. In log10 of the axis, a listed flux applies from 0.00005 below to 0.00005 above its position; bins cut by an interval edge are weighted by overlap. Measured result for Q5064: 1.05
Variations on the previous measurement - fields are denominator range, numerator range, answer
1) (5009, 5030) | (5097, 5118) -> 1.10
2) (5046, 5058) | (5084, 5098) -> 1.07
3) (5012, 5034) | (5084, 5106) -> 1.10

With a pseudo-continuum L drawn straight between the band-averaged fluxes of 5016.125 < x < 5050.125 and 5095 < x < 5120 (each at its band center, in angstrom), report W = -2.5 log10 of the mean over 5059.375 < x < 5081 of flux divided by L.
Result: -0.06 mag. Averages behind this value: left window 0.792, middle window 0.854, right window 0.826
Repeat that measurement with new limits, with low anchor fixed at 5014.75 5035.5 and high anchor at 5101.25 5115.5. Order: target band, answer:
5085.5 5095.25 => -0.08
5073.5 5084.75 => 0.01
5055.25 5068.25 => -0.09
